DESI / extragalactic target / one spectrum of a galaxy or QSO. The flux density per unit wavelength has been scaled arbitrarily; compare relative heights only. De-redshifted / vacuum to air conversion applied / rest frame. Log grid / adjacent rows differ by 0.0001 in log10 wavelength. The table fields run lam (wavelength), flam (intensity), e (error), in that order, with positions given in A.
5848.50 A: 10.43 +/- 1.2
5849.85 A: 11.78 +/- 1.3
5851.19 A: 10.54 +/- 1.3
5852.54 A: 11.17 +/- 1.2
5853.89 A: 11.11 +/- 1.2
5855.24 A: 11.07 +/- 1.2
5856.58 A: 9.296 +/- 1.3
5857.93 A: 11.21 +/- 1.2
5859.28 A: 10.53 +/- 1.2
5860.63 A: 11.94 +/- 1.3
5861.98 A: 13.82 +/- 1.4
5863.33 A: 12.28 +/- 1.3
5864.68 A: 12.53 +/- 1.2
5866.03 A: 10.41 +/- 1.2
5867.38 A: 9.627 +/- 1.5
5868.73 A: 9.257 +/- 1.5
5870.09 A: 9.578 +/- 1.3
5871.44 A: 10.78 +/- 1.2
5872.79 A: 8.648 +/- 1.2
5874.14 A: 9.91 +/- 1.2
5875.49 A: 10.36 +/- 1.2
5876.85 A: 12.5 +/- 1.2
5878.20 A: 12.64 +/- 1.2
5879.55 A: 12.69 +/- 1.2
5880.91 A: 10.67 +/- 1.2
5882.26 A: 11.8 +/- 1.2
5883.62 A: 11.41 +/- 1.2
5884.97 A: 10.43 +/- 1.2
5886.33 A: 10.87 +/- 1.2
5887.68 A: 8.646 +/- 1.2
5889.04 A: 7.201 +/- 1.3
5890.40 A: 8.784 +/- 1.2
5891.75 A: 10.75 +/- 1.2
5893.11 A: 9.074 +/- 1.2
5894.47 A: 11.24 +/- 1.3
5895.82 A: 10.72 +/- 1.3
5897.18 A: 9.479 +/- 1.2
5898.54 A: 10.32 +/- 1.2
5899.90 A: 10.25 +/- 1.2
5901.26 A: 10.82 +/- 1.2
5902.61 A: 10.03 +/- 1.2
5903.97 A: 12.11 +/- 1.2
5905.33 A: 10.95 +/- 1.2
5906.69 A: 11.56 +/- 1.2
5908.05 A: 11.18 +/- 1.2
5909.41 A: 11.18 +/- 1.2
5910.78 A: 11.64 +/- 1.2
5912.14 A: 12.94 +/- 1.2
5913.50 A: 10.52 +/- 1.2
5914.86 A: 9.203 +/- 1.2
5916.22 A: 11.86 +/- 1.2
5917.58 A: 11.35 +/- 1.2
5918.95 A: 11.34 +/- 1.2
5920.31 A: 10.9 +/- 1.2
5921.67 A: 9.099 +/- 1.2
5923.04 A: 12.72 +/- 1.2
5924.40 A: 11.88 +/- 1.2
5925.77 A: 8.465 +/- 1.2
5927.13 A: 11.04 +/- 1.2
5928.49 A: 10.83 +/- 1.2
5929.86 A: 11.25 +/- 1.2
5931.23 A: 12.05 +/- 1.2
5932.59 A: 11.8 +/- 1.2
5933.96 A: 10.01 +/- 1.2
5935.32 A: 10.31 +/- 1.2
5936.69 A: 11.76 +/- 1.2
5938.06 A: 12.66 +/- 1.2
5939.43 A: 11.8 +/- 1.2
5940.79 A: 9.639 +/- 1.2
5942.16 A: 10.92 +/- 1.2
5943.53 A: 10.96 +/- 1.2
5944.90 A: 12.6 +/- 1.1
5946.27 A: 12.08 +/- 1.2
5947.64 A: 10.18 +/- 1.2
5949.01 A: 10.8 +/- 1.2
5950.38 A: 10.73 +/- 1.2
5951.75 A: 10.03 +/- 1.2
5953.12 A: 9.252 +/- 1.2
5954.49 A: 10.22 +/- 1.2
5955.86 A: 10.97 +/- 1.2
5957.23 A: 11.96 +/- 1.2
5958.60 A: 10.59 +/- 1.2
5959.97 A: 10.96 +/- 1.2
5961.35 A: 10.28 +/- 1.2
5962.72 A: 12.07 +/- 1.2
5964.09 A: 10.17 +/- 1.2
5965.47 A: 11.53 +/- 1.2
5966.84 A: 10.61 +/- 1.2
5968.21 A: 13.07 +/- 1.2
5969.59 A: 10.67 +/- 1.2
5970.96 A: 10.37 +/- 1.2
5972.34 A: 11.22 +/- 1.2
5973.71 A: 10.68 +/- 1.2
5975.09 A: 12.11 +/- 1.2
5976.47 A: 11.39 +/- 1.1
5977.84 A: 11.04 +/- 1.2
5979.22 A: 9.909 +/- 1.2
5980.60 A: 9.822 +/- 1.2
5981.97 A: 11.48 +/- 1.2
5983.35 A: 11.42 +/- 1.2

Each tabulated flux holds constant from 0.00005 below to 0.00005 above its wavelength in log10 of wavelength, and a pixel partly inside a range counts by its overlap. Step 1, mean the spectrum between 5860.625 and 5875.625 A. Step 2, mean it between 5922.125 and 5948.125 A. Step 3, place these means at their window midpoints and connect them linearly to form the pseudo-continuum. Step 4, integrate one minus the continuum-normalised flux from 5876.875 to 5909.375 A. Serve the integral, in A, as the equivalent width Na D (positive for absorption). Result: 0.8 A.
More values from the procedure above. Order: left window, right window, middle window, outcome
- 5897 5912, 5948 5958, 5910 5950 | -1.34 A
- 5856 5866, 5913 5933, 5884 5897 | 1.74 A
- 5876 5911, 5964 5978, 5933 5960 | 0.31 A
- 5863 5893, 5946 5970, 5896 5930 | -0.80 A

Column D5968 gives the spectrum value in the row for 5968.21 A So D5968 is 13.07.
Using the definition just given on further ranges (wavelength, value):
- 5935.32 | 10.31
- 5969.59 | 10.67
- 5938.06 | 12.66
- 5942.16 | 10.92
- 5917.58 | 11.35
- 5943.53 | 10.96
